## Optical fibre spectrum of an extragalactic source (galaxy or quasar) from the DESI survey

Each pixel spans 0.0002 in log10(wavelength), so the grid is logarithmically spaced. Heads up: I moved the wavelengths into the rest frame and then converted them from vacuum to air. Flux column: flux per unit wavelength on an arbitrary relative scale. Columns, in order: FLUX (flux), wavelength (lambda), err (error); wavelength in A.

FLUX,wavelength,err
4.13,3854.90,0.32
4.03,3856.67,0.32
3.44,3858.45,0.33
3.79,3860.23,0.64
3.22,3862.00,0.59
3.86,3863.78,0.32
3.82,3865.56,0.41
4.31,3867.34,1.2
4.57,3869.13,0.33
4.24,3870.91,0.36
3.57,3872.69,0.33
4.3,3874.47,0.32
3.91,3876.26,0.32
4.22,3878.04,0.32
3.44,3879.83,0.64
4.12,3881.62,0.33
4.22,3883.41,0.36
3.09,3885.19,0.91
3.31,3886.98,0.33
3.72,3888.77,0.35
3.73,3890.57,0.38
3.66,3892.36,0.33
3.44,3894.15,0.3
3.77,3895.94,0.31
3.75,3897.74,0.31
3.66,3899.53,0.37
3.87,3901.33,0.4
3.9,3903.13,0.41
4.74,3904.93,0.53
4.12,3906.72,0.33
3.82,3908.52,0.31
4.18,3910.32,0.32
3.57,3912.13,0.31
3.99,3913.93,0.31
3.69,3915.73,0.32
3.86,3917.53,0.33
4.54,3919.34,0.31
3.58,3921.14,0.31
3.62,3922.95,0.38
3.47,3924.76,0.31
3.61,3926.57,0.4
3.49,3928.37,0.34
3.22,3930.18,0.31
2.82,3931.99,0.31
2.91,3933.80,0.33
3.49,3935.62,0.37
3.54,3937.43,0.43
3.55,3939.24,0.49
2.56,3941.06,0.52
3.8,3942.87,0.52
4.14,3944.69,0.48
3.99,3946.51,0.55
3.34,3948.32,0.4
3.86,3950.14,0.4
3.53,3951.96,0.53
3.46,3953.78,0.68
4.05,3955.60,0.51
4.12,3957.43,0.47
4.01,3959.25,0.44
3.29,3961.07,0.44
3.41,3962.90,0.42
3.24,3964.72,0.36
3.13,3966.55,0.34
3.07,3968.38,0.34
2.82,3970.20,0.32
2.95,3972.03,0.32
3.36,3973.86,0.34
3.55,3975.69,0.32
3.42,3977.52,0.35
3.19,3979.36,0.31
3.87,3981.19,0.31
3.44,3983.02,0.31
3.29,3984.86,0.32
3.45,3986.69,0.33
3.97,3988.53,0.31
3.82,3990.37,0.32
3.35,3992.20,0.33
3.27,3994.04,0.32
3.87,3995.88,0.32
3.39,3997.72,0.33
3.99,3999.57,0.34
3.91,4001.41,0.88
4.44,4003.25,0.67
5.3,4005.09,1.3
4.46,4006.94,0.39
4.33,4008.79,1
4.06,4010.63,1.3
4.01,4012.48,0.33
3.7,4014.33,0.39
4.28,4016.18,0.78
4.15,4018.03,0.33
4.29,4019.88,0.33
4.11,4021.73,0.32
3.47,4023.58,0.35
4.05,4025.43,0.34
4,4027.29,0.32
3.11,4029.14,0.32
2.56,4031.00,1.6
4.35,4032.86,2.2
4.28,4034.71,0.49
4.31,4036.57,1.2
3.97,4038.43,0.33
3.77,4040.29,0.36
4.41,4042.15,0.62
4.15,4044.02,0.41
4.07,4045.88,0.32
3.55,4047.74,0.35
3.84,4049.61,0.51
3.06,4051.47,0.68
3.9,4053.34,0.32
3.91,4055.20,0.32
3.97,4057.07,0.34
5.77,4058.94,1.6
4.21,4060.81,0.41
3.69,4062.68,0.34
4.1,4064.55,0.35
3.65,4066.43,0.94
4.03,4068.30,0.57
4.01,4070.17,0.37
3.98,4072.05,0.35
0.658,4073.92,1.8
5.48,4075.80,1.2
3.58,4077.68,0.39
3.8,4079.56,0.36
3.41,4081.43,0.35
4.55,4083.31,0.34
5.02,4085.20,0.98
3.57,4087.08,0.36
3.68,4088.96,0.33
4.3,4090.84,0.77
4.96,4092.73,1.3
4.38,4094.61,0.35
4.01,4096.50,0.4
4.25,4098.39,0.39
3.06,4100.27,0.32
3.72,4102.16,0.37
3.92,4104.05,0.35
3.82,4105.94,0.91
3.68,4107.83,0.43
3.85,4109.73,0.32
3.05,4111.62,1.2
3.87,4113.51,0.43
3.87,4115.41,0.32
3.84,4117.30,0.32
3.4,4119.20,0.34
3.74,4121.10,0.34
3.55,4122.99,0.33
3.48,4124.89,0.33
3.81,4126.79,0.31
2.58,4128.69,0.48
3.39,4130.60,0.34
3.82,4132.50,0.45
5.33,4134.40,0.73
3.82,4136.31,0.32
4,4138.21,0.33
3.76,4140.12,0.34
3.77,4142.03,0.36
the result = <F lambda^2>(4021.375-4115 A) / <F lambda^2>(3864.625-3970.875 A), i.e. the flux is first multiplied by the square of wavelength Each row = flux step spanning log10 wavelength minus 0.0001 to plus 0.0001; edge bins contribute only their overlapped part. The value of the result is 1.1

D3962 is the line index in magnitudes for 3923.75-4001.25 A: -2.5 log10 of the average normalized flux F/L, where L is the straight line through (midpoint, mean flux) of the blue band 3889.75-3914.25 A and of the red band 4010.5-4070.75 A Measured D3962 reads 0.13 mag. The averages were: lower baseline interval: 3.87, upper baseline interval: 3.96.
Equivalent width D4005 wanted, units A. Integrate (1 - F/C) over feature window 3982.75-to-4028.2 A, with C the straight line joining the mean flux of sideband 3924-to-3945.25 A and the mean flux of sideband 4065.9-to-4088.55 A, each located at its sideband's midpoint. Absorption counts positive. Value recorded -4.5 A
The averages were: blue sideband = 3.37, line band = 3.94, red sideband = 3.81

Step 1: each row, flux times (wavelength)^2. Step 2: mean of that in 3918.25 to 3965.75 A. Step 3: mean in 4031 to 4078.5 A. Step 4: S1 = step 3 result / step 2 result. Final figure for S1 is 1.2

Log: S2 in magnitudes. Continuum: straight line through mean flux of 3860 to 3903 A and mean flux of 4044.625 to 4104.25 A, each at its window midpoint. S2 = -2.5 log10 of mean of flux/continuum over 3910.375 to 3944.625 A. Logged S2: 0.09 mag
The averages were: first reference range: 3.82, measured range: 3.55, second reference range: 3.94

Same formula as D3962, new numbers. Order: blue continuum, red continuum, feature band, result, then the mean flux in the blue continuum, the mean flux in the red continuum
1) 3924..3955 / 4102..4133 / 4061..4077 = -0.05 mag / 3.46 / 3.6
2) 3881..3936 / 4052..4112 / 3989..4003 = 0.03 mag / 3.71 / 3.94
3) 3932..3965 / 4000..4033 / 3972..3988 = 0.10 mag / 3.56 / 4.02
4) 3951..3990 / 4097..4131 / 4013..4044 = -0.12 mag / 3.46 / 3.61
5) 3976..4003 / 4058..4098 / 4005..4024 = -0.12 mag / 3.61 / 4.04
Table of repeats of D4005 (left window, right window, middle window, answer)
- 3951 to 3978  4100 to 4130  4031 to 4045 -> -2.3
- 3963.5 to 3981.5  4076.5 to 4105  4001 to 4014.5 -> -3.3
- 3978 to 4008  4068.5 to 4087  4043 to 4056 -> 0.1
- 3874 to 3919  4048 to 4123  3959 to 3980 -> 3.2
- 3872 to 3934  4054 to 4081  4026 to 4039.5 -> 0.2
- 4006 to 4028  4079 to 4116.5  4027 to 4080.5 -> 2.0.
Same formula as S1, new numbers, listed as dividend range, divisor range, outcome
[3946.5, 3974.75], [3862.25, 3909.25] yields 0.93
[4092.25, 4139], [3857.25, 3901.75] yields 1.12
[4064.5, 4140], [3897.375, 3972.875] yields 1.15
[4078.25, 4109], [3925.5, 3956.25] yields 1.24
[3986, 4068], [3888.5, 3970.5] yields 1.15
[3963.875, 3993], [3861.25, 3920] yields 0.91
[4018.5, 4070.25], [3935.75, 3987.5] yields 1.18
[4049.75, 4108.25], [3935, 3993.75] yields 1.19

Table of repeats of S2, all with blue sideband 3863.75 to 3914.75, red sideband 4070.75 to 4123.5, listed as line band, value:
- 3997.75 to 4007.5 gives -0.12 mag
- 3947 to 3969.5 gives 0.10 mag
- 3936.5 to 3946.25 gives 0.10 mag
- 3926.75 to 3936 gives 0.21 mag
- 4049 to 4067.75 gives -0.05 mag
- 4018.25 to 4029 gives -0.02 mag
